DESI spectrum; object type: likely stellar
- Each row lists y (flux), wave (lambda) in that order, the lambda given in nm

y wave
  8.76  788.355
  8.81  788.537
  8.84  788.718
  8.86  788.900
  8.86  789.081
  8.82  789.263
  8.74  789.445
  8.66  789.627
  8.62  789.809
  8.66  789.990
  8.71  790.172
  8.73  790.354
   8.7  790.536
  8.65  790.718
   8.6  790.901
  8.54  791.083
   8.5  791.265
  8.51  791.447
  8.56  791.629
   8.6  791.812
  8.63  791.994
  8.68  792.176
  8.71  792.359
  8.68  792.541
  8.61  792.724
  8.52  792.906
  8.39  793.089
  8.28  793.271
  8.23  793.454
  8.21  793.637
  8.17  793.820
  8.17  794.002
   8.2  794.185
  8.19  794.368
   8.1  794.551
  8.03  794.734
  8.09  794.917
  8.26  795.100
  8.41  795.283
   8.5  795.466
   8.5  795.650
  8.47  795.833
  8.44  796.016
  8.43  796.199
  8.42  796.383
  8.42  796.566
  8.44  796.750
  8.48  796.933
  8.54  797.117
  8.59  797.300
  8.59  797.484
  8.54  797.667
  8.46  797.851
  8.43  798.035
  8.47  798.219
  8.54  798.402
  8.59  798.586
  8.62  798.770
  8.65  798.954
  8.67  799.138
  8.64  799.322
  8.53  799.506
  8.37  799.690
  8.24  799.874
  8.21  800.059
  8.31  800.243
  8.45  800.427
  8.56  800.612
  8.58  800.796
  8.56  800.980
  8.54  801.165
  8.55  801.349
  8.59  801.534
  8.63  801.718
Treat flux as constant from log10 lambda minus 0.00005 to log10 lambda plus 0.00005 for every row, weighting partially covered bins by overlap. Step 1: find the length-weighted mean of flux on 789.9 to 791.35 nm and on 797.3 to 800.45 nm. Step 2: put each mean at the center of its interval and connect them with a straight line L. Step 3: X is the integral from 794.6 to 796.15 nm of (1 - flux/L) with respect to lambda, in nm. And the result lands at 0.04 nm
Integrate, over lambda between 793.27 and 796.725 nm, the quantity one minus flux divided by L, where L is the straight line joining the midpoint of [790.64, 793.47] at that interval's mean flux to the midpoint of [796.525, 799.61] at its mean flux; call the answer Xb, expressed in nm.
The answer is 0.10 nm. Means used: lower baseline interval 8.55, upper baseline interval 8.54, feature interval 8.29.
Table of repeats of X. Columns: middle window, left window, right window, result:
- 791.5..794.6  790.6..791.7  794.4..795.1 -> -0.03 nm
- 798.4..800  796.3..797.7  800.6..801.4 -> 0.00 nm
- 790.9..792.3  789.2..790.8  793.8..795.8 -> -0.01 nm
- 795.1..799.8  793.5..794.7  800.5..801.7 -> -0.08 nm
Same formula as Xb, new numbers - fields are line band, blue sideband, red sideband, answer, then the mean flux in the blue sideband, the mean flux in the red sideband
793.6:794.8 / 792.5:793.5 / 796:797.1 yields 0.04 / 8.45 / 8.44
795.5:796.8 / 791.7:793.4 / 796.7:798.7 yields 0.01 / 8.56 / 8.52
